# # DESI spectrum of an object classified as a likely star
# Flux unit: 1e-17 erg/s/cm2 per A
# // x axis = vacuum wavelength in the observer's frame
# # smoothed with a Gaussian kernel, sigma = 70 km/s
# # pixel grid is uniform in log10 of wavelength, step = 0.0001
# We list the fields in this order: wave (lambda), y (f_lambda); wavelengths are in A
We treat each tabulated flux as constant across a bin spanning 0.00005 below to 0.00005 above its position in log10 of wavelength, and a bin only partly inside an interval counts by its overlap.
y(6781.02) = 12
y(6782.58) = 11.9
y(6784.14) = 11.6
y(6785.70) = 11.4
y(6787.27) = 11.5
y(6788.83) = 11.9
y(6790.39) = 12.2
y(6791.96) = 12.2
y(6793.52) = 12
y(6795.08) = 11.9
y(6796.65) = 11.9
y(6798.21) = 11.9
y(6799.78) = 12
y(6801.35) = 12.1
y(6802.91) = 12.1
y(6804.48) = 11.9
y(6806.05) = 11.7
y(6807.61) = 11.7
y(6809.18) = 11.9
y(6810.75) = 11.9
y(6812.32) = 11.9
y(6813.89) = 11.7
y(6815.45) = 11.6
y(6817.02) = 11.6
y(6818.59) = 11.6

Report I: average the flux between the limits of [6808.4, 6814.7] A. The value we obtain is 11.9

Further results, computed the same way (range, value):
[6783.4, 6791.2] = 11.7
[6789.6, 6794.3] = 12.1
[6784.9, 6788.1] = 11.5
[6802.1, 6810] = 11.9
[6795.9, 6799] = 11.9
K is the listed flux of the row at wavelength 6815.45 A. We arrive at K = 11.6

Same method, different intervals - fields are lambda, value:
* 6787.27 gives 11.5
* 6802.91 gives 12.1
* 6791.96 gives 12.2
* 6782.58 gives 11.9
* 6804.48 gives 11.9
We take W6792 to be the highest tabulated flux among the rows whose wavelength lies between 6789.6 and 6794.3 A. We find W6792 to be 12.2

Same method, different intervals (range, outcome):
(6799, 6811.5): 12.1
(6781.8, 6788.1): 11.9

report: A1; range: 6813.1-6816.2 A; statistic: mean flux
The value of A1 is 11.7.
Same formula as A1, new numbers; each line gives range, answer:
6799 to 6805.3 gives 12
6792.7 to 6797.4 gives 11.9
